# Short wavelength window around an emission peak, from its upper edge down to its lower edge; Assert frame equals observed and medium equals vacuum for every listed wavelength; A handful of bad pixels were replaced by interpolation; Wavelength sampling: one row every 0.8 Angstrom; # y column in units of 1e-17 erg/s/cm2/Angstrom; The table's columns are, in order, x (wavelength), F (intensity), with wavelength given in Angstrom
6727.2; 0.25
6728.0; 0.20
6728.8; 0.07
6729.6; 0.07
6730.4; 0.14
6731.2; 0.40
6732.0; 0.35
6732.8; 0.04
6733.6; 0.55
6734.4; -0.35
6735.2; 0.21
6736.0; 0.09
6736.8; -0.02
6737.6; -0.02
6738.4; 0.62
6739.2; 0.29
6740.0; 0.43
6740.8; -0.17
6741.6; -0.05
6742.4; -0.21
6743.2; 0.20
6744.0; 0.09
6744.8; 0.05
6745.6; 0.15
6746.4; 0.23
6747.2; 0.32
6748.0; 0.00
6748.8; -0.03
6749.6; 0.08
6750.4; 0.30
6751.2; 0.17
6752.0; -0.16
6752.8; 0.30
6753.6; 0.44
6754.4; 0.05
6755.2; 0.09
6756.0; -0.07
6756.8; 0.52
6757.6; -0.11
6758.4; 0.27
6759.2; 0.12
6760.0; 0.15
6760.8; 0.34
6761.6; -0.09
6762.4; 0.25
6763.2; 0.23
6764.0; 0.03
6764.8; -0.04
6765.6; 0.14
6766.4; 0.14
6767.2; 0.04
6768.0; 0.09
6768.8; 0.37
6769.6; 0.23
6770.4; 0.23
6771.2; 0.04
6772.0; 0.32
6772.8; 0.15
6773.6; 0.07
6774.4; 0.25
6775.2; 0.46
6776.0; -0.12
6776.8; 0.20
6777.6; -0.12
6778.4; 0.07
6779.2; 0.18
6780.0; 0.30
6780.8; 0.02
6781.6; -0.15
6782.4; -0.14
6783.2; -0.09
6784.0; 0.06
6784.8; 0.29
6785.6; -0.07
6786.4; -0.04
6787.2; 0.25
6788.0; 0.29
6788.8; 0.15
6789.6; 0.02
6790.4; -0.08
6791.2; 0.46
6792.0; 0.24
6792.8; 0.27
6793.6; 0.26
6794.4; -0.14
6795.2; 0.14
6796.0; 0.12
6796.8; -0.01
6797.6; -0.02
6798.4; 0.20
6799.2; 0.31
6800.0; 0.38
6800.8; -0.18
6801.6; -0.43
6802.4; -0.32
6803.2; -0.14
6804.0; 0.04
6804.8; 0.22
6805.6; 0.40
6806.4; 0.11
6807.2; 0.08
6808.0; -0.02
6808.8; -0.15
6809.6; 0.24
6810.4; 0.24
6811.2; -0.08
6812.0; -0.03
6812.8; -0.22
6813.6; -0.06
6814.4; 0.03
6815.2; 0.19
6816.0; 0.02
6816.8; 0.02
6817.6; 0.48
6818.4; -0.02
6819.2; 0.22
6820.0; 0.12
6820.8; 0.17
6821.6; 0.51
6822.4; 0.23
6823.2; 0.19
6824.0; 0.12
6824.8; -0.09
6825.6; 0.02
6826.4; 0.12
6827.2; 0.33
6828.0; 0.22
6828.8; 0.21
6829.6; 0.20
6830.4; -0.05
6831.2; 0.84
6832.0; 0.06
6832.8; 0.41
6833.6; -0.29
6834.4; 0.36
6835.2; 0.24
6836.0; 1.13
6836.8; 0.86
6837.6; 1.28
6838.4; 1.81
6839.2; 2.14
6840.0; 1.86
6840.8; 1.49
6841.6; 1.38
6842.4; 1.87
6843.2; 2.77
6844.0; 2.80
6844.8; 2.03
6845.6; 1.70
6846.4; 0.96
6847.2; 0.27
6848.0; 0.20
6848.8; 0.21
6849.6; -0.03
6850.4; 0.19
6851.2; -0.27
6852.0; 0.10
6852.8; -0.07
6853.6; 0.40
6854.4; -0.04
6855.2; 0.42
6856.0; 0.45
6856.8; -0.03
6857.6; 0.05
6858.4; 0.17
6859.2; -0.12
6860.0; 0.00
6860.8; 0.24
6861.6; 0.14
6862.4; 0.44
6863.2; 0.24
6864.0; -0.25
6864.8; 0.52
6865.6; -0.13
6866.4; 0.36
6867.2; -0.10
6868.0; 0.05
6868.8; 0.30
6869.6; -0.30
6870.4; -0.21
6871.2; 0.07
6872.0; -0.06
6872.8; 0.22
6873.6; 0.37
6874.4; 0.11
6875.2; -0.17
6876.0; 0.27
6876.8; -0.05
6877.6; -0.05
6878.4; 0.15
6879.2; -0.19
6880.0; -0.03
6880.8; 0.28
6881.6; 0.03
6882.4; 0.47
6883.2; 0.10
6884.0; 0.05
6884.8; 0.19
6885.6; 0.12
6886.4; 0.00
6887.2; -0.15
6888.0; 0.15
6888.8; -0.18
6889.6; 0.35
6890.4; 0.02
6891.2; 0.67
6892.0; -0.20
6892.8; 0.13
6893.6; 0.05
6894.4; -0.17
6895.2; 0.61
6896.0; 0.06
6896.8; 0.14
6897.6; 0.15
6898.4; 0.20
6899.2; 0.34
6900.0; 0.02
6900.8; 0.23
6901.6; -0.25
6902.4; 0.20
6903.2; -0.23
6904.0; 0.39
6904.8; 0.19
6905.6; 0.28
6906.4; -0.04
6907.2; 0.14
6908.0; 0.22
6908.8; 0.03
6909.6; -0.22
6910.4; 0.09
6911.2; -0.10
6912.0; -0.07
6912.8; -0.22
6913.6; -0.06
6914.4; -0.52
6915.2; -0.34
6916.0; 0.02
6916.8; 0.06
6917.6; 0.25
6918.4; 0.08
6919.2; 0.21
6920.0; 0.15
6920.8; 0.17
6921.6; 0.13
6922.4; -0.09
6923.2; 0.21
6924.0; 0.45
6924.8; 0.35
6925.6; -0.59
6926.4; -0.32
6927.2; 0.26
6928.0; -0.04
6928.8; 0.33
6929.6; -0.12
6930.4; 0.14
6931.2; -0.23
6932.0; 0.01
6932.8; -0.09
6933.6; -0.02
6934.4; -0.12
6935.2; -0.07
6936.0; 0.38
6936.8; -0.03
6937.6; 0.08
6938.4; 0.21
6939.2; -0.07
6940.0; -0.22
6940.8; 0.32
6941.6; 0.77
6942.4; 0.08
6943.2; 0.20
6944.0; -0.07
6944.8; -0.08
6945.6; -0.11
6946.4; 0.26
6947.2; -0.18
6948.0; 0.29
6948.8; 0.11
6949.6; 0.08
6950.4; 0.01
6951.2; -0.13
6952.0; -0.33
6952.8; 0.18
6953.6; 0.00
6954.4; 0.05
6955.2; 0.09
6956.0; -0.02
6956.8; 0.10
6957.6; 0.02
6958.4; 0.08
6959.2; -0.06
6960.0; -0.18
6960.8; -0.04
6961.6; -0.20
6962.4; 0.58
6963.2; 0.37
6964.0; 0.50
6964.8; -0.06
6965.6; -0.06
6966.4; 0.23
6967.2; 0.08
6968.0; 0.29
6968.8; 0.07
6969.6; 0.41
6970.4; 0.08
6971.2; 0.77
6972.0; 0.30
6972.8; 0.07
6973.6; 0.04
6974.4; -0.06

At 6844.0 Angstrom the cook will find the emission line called [O II] 3727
